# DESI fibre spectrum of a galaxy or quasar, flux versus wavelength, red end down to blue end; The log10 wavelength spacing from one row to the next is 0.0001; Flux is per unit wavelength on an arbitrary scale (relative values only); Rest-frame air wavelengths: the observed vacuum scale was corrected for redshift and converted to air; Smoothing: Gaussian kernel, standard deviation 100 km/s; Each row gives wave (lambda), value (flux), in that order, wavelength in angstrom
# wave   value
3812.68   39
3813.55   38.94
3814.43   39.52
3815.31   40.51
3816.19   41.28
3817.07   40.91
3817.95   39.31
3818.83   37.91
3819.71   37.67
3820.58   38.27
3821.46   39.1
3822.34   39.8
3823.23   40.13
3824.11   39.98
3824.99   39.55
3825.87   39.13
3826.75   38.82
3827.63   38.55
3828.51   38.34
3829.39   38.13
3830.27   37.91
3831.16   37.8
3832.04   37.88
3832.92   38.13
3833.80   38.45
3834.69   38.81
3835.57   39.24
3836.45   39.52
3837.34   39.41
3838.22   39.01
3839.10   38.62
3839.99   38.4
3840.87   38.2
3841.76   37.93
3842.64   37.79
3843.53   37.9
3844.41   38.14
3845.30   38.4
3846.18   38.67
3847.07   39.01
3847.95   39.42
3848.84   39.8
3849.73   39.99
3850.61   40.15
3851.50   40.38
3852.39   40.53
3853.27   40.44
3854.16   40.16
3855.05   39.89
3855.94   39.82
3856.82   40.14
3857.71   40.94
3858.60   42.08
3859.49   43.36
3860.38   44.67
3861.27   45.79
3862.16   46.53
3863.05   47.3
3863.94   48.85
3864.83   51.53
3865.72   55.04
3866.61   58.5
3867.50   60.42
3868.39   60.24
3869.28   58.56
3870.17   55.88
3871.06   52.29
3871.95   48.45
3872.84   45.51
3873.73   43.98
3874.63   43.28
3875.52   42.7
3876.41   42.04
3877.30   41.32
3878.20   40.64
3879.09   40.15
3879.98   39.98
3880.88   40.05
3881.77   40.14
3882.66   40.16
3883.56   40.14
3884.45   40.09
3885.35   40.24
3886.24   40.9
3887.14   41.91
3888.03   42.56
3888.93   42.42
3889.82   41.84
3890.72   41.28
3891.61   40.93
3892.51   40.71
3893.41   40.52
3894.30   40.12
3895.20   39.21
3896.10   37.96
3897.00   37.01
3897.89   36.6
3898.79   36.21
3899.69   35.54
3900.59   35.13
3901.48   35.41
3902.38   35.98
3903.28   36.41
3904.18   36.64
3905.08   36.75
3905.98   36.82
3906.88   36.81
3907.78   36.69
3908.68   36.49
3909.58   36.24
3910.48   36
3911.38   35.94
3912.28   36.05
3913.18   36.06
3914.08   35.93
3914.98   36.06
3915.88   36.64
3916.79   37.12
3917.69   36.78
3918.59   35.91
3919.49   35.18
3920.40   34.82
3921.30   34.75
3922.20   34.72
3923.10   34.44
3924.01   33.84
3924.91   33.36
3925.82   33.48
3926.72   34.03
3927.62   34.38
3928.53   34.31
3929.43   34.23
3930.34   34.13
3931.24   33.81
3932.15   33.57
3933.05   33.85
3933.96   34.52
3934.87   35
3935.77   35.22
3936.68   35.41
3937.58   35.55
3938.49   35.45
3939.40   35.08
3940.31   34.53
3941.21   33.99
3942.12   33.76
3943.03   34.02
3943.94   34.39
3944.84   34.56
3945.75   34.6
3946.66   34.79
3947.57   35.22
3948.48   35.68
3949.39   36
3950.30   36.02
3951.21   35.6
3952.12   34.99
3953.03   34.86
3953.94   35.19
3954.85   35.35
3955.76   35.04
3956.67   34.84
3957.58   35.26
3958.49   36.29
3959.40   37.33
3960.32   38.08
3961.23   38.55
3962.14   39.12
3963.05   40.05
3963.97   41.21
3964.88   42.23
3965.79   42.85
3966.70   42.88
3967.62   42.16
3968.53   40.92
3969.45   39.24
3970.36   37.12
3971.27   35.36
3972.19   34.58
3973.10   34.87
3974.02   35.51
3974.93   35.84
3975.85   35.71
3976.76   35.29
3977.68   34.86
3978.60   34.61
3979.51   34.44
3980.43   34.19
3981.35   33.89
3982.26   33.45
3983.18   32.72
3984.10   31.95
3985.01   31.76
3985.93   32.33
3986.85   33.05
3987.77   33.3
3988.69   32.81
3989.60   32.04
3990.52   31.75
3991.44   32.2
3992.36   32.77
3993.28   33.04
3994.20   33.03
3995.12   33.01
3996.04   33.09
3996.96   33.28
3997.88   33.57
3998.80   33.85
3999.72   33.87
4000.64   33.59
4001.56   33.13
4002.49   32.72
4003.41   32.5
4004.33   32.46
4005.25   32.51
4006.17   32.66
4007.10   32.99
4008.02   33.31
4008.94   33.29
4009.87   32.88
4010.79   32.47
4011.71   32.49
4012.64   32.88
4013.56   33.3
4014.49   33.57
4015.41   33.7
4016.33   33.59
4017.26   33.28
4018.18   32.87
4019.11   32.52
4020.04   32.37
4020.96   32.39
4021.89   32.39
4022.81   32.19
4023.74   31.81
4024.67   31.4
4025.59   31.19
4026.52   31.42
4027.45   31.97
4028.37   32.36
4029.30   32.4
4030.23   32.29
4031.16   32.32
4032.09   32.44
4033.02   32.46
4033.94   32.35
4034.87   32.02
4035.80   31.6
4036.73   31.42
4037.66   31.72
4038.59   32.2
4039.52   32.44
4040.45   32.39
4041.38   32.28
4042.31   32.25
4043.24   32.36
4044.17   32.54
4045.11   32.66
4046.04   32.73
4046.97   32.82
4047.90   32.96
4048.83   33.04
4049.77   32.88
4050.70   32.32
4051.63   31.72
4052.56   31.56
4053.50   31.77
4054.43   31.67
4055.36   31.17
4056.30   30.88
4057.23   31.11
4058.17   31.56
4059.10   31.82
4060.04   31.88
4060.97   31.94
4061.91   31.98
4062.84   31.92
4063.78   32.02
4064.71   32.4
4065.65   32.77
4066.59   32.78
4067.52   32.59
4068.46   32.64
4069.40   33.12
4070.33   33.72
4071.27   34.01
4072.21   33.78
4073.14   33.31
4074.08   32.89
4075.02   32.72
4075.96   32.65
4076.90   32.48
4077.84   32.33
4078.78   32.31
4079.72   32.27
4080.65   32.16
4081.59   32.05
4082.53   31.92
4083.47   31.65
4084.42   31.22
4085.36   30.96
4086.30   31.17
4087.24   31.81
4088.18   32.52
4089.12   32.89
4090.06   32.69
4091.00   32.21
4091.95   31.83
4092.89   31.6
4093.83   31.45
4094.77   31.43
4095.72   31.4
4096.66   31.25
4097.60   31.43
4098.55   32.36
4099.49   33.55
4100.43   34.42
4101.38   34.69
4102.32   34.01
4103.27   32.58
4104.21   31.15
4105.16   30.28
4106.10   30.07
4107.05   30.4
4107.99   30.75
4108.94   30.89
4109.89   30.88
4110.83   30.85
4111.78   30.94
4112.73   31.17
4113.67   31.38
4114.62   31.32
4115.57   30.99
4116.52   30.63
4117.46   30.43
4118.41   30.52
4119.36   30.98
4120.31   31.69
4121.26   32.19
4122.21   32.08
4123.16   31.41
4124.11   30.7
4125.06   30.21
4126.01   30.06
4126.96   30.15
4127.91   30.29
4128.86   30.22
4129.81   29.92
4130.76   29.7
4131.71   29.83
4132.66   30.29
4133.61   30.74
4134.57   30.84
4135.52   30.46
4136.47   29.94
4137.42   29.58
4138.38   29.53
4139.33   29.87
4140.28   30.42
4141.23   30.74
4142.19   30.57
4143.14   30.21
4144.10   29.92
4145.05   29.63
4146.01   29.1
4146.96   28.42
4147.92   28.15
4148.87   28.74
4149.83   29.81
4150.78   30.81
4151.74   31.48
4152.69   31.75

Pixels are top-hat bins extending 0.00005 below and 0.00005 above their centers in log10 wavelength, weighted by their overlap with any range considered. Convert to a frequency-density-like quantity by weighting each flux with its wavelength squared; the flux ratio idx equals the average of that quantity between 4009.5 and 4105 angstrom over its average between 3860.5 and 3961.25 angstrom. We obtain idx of 0.90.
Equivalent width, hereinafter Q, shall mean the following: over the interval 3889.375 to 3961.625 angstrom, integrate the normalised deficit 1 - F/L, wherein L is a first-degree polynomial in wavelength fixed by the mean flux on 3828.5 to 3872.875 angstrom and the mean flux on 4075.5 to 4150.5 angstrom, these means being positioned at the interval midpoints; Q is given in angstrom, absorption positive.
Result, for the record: 6.8 angstrom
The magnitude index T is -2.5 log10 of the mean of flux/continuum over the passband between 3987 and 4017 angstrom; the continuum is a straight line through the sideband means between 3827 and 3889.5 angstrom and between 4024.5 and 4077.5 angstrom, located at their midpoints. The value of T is 0.06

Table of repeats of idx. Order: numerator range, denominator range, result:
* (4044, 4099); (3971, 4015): 1.00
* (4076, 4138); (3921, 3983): 0.95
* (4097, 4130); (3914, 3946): 0.99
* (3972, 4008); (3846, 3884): 0.80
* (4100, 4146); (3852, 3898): 0.79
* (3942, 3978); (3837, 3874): 0.88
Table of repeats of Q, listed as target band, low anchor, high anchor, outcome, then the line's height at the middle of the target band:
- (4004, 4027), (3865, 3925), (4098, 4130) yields 1.8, 35.4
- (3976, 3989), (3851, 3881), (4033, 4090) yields 1.5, 37.8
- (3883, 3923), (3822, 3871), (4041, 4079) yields 2.1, 39.7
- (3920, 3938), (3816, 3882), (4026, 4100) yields 1.9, 38.4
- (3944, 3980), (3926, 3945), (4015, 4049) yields -3.1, 33.9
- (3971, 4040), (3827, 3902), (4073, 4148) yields 5.3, 35.7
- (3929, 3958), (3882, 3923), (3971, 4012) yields 0.7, 35.7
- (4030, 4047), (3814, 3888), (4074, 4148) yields 1.0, 34.2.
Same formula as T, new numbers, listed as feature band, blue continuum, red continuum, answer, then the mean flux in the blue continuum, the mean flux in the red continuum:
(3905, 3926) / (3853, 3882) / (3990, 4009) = 0.16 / 46.2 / 33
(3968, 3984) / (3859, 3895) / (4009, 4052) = 0.05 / 45.2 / 32.4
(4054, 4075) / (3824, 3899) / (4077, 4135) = 0.03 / 42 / 31.4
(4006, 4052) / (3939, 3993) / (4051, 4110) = 0.04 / 35.6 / 32.1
